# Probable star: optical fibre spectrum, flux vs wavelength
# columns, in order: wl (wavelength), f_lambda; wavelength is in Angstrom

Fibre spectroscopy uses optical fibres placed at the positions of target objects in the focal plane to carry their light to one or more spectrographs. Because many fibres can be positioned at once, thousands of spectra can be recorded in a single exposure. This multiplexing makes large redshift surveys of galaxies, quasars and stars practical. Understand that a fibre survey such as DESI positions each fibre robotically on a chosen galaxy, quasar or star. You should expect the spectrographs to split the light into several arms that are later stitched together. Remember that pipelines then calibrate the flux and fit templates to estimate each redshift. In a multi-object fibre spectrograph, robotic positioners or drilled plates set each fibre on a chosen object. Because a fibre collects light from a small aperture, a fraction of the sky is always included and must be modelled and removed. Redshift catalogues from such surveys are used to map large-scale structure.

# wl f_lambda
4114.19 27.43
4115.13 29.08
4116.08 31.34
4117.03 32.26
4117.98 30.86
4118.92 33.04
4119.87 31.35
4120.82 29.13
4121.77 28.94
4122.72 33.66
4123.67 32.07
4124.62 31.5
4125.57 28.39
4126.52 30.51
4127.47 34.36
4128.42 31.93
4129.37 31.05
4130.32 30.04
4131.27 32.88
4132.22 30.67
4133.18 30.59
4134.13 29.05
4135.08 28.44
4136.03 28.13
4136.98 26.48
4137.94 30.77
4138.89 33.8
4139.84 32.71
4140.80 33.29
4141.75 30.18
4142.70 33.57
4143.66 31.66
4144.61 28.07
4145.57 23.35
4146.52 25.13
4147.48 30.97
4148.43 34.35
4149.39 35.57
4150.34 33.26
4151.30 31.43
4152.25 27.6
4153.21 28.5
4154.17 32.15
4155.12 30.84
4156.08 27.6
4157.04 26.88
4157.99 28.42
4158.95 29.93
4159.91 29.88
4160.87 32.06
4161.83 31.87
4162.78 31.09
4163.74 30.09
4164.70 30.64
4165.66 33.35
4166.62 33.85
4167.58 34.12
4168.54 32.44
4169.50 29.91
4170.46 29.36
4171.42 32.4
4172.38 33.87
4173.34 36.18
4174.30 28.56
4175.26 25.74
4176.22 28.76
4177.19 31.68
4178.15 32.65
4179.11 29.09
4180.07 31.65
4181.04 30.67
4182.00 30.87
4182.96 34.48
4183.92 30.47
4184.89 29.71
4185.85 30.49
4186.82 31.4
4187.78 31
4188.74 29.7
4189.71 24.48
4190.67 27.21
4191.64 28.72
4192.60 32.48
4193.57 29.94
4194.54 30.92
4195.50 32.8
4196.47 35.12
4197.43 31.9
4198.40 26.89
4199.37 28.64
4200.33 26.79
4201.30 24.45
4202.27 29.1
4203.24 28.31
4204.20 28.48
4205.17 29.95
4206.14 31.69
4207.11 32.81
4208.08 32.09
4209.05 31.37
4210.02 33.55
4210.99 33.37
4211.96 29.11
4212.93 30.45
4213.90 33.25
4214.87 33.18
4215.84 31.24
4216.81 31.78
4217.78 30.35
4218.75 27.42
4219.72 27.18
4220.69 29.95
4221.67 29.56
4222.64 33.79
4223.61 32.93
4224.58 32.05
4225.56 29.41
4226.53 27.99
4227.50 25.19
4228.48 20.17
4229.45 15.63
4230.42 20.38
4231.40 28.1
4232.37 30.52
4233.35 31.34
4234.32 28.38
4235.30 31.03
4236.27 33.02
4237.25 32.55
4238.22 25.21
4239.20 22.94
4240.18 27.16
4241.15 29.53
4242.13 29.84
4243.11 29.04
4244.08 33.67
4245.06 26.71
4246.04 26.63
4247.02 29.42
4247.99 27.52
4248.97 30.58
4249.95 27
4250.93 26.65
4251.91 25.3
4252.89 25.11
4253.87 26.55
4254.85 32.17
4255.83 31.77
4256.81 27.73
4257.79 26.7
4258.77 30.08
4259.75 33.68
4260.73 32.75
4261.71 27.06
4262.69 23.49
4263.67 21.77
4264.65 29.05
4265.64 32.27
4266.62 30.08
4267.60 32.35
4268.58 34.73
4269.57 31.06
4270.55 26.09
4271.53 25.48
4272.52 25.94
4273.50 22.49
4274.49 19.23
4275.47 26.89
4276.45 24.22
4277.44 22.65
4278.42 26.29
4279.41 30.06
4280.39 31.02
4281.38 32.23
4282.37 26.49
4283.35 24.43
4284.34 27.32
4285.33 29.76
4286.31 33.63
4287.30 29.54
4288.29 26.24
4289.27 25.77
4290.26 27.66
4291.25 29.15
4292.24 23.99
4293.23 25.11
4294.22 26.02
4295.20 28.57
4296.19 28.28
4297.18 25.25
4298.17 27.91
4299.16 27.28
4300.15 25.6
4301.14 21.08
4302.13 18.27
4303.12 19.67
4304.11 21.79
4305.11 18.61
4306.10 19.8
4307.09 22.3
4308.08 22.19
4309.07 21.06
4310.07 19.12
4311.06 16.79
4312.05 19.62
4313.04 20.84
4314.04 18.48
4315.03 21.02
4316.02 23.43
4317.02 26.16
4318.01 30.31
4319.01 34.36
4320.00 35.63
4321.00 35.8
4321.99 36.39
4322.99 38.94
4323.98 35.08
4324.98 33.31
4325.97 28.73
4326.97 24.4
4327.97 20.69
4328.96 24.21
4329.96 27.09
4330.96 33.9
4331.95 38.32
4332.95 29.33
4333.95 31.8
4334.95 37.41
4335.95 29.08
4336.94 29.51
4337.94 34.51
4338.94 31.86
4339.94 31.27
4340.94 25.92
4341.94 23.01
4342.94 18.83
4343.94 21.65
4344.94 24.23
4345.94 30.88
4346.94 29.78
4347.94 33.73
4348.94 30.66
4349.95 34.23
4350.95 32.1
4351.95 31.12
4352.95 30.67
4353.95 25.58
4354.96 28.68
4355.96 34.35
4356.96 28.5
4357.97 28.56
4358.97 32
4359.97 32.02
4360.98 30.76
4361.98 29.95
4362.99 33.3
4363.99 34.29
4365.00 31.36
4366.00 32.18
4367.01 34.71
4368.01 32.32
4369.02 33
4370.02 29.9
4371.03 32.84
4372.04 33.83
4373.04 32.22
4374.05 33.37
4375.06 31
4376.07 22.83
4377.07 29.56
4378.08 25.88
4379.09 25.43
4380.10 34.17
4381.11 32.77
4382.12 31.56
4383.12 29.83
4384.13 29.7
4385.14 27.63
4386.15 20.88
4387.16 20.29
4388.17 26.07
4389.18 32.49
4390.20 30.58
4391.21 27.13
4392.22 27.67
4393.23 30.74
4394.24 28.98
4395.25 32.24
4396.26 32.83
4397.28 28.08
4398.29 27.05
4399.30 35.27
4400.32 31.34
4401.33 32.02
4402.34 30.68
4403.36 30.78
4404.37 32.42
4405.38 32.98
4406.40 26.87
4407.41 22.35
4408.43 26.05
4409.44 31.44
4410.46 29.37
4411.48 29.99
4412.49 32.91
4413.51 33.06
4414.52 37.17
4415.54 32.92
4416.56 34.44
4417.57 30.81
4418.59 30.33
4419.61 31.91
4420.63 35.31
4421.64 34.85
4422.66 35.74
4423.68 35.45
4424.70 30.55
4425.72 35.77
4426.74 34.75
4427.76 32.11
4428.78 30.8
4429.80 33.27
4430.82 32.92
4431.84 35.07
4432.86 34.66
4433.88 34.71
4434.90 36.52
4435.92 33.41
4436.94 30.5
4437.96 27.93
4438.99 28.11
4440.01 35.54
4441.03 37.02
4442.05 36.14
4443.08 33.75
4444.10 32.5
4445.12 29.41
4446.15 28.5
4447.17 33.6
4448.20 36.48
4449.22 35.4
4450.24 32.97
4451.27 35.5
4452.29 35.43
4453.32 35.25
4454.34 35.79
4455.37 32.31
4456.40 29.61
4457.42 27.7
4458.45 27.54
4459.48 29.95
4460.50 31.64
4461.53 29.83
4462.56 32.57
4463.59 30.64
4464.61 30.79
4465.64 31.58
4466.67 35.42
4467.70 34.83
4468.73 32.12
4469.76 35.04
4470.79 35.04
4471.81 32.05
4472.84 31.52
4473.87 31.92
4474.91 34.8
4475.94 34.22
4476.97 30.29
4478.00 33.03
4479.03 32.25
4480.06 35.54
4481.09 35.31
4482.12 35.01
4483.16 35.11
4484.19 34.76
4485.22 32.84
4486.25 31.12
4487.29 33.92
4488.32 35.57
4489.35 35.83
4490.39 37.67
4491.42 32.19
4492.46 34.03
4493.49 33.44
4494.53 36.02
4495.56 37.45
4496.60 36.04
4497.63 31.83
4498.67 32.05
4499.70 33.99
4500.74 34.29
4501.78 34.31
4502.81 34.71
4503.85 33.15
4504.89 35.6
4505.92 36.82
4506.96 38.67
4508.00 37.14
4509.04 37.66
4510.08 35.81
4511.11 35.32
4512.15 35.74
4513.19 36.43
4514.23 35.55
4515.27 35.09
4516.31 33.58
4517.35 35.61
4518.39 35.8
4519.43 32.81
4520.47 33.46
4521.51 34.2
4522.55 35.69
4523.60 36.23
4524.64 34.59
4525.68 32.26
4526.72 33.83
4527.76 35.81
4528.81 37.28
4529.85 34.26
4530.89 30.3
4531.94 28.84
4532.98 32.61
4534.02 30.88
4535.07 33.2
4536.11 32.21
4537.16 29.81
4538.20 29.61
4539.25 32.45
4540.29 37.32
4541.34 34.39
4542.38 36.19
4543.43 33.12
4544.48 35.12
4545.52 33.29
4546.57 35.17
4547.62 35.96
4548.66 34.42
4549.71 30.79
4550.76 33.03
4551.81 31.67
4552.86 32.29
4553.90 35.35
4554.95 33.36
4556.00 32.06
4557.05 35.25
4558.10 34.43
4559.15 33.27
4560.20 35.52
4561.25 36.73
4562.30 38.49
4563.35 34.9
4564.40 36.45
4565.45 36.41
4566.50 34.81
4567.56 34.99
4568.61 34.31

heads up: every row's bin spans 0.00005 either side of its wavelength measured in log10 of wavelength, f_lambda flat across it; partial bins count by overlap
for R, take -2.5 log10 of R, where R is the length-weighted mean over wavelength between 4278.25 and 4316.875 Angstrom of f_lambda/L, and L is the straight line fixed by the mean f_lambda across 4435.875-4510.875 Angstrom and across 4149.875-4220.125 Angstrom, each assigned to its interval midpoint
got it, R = 0.27 mag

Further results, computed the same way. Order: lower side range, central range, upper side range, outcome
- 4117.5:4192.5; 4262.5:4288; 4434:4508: 0.15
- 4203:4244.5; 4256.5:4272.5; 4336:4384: 0.03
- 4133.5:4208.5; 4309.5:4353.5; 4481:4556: 0.12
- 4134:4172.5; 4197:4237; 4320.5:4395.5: 0.04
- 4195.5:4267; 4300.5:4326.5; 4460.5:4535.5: 0.21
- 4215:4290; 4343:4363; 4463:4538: 0.03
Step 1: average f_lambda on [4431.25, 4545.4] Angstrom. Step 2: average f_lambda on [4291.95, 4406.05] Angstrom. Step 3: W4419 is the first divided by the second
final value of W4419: 1.2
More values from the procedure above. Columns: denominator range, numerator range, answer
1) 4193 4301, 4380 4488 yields 1.12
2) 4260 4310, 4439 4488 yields 1.26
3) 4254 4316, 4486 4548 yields 1.33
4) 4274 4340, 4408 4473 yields 1.21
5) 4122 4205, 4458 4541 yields 1.11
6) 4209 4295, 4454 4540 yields 1.19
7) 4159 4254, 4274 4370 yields 0.94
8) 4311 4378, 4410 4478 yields 1.10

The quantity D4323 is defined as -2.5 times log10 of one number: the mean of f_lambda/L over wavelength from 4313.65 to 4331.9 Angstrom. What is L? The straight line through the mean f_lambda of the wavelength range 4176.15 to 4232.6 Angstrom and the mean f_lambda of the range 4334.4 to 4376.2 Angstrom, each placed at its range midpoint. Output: 0.03 mag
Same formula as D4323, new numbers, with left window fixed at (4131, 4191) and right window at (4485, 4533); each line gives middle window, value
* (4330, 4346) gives 0.12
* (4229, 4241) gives 0.15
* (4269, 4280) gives 0.24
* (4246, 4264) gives 0.13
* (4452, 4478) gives 0.06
